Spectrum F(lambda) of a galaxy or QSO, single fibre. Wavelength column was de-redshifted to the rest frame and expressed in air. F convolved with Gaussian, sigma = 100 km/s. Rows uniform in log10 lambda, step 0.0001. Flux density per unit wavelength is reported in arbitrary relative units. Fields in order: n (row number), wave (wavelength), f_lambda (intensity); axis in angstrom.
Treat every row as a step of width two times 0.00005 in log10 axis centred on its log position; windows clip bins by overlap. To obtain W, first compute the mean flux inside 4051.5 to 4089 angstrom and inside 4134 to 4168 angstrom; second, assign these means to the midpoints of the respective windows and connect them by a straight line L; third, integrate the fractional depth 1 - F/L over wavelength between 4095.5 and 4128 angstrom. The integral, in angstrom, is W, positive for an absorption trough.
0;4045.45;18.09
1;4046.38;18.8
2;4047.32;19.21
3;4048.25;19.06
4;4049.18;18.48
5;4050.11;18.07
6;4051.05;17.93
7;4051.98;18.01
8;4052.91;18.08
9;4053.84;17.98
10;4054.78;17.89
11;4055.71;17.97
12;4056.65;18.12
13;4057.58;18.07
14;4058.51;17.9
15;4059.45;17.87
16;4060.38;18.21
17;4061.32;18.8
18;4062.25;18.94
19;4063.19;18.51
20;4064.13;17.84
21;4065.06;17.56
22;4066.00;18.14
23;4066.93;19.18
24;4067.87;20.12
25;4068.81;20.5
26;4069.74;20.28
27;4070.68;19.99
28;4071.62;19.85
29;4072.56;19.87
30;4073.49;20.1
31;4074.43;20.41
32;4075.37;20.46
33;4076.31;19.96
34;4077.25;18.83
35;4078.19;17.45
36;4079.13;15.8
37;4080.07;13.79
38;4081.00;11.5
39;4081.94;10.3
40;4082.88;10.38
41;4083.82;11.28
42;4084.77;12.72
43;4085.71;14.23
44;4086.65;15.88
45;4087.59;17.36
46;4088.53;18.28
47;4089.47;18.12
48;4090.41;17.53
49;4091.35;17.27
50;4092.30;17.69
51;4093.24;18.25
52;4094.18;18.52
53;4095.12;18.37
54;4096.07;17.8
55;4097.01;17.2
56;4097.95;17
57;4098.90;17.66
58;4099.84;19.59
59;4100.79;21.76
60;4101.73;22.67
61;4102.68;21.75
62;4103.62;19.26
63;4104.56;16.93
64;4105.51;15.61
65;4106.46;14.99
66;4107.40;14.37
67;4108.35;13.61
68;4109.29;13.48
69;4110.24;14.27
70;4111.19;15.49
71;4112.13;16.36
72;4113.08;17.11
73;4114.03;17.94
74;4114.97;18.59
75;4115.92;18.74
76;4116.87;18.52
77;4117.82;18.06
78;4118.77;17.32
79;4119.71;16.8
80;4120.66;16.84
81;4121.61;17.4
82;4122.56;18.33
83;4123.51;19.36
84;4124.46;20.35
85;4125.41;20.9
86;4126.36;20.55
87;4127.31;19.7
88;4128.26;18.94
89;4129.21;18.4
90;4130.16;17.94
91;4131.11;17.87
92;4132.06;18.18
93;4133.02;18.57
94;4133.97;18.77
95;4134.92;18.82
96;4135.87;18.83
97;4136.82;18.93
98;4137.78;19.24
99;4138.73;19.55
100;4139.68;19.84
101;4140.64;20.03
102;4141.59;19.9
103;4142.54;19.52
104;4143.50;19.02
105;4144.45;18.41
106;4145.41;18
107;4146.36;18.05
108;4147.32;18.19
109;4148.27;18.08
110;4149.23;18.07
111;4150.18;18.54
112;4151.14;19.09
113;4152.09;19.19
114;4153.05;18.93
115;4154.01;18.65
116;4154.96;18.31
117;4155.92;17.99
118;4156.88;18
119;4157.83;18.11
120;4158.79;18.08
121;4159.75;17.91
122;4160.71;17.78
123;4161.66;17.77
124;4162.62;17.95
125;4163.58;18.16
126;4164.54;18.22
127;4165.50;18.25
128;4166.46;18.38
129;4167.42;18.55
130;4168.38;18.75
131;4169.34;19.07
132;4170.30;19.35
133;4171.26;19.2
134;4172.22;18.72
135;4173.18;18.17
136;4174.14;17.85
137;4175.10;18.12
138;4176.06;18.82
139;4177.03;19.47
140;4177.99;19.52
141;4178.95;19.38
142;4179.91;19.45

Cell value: 0.4 angstrom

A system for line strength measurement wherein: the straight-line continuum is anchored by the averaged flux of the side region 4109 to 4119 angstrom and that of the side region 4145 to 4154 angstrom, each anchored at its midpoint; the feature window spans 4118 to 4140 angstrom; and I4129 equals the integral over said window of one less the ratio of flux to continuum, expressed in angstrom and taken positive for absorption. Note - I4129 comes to -1.4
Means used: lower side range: 16.9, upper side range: 18.5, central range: 18.7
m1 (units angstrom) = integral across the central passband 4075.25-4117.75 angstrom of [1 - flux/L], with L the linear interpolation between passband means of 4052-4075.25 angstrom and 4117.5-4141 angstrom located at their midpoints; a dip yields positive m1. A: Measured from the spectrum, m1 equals 4.7 angstrom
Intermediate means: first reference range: 18.9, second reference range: 18.8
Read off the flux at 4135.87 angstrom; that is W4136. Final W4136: 18.83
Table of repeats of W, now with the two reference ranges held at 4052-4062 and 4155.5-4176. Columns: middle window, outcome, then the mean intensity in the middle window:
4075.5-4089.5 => 2.4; 15.1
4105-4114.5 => 1.5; 15.3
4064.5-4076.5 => -1.0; 19.7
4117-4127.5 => -0.2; 18.7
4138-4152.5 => -0.5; 18.9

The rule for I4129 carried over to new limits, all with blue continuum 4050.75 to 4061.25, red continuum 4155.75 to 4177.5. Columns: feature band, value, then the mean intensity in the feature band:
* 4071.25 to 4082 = 0.3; 17.6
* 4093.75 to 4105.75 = -0.4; 18.8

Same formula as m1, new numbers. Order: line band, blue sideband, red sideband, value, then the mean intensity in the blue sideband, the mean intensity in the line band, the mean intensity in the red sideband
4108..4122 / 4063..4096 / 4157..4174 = 0.81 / 17.3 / 16.7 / 18.4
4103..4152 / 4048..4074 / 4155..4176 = 1.05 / 18.7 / 18.1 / 18.3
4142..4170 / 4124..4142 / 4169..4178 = 0.86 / 19.2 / 18.4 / 18.8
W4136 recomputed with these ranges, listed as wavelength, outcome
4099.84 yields 19.59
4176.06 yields 18.82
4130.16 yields 17.94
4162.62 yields 17.95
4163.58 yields 18.16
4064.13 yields 17.84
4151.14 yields 19.09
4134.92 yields 18.82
